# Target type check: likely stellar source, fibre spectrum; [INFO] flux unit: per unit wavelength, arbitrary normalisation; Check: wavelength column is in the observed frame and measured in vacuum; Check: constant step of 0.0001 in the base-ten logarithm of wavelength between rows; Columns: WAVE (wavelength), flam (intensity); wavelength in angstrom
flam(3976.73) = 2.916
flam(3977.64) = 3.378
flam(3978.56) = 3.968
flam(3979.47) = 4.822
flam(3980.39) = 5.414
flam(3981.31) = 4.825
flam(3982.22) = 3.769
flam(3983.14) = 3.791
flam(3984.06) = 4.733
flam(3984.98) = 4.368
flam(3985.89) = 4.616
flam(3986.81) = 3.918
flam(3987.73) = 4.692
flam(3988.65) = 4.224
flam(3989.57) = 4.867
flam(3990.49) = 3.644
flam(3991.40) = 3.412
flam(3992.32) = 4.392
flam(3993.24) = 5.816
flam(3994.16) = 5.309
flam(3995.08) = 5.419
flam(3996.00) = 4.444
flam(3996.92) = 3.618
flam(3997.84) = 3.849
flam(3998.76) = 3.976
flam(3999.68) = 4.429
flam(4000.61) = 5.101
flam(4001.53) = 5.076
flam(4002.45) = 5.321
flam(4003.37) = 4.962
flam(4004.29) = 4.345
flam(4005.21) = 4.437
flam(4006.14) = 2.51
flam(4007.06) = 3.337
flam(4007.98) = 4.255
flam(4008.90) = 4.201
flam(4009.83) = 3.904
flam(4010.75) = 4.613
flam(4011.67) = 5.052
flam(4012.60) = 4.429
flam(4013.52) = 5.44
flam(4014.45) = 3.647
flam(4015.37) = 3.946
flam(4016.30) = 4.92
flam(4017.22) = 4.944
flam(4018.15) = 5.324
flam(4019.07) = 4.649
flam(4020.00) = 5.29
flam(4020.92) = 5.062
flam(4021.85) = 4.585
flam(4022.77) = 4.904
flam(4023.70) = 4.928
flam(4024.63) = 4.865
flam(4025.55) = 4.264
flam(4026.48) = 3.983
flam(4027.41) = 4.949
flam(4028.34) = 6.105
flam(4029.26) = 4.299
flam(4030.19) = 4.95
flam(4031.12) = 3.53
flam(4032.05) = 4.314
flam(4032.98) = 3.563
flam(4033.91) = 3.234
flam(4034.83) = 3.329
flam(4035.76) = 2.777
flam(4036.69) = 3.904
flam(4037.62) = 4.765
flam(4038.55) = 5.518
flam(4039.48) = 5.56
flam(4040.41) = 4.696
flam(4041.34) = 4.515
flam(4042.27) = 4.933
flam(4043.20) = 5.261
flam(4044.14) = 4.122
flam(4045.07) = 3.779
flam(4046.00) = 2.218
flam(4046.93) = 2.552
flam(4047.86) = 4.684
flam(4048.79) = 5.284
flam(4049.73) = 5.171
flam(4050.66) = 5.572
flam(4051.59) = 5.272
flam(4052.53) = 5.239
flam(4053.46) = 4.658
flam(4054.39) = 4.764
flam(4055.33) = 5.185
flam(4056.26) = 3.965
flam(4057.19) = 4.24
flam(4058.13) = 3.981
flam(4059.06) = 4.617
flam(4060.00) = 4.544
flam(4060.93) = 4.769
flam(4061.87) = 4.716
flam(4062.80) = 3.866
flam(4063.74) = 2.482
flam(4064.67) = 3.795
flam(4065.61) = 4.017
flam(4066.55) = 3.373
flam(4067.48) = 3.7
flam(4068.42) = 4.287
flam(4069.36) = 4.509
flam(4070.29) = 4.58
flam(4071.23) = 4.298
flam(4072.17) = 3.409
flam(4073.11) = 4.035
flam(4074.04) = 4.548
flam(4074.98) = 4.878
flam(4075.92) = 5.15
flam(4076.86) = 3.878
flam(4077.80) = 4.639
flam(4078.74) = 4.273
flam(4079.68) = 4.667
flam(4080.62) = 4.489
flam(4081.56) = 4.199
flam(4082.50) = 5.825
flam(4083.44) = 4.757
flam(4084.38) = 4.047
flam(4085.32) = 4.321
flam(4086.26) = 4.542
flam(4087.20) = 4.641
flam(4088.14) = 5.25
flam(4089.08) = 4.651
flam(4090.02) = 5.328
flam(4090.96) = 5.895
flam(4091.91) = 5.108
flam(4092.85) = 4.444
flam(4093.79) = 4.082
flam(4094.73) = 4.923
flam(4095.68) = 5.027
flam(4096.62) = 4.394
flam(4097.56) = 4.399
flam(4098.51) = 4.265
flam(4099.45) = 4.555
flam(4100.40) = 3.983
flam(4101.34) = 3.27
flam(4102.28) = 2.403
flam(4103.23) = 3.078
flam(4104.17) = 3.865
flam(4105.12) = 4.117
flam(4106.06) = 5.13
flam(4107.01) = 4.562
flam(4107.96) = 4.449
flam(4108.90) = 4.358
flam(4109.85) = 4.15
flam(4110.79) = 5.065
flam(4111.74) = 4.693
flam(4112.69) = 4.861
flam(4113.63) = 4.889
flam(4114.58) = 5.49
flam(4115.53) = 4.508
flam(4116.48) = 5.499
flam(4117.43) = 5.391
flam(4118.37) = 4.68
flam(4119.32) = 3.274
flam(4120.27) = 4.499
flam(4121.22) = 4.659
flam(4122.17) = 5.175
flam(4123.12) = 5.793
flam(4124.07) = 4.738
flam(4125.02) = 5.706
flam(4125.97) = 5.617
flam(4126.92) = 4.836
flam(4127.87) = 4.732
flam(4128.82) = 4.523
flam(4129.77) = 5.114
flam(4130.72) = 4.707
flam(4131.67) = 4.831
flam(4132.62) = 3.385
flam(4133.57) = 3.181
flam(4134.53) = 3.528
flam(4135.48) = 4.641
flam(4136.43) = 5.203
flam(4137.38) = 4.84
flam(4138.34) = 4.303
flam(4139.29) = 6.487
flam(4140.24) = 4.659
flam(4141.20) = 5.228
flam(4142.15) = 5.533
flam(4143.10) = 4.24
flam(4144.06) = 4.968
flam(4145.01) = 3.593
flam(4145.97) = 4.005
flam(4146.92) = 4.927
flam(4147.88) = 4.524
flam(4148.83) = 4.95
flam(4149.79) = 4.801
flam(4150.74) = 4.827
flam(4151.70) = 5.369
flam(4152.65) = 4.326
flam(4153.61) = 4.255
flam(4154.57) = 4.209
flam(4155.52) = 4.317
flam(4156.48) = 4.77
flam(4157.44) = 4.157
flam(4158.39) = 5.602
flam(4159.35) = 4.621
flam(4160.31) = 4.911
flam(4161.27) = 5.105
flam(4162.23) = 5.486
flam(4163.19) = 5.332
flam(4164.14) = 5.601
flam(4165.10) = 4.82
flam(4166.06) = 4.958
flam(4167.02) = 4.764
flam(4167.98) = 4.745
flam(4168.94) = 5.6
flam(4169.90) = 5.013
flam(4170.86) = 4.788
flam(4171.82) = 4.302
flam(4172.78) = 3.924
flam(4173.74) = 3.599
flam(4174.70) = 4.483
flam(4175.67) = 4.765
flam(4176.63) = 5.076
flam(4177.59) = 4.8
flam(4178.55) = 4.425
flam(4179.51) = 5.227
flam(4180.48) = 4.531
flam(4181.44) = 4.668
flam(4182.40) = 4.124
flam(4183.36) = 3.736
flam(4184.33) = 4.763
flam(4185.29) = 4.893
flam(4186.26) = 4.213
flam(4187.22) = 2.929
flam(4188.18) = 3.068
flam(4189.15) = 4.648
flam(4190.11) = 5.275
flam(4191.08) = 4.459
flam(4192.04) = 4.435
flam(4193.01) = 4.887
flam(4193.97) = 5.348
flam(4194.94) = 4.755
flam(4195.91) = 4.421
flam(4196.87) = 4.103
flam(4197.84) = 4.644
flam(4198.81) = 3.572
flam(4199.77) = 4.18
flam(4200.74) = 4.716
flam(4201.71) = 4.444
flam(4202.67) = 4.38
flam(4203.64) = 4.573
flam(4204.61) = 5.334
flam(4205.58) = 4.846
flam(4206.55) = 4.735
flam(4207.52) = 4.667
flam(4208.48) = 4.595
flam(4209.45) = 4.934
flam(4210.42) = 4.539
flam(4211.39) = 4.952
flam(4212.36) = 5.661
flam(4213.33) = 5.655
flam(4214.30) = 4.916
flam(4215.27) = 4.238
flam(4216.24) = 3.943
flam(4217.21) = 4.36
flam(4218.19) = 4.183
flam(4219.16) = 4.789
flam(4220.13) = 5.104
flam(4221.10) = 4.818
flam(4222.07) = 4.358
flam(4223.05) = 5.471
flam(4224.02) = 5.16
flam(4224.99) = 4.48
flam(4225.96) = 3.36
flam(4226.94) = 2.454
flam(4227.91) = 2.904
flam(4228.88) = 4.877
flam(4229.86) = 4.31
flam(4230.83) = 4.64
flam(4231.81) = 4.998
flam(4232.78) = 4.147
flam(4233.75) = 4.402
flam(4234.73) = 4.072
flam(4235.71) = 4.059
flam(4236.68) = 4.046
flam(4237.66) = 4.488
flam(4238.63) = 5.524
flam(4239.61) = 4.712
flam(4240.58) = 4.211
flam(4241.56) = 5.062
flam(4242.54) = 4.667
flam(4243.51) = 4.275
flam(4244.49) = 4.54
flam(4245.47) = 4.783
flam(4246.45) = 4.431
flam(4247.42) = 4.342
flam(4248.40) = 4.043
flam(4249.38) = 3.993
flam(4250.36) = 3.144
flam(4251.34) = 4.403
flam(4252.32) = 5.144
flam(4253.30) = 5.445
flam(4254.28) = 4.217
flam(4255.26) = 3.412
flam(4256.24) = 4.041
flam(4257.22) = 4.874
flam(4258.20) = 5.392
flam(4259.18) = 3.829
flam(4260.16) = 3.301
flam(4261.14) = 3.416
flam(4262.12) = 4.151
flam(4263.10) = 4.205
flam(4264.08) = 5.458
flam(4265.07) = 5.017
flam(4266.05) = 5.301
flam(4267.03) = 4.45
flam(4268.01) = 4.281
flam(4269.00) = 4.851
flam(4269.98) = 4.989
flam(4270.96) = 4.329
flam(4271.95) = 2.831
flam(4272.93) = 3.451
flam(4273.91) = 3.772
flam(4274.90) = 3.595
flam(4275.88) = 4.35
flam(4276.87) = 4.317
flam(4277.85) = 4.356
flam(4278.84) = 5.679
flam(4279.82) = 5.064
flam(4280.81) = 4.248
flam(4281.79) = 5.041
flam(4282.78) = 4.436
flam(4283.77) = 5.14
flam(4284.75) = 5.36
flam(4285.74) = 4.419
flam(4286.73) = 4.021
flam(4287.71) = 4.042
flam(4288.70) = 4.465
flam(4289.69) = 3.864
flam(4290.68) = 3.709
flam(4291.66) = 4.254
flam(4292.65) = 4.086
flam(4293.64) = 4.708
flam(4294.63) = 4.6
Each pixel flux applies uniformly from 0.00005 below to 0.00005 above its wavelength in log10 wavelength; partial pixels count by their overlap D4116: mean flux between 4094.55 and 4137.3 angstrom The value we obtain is 4.54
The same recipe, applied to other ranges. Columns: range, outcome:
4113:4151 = 4.76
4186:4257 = 4.47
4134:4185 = 4.72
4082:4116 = 4.54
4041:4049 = 4.11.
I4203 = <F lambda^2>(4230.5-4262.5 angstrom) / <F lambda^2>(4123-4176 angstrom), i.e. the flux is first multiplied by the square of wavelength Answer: 0.96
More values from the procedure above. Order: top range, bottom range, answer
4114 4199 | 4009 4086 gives 1.11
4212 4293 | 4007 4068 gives 1.11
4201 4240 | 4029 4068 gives 1.16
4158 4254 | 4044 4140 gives 1.07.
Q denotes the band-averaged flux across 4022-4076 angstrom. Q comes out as 4.36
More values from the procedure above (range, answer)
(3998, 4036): 4.44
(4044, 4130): 4.5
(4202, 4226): 4.75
